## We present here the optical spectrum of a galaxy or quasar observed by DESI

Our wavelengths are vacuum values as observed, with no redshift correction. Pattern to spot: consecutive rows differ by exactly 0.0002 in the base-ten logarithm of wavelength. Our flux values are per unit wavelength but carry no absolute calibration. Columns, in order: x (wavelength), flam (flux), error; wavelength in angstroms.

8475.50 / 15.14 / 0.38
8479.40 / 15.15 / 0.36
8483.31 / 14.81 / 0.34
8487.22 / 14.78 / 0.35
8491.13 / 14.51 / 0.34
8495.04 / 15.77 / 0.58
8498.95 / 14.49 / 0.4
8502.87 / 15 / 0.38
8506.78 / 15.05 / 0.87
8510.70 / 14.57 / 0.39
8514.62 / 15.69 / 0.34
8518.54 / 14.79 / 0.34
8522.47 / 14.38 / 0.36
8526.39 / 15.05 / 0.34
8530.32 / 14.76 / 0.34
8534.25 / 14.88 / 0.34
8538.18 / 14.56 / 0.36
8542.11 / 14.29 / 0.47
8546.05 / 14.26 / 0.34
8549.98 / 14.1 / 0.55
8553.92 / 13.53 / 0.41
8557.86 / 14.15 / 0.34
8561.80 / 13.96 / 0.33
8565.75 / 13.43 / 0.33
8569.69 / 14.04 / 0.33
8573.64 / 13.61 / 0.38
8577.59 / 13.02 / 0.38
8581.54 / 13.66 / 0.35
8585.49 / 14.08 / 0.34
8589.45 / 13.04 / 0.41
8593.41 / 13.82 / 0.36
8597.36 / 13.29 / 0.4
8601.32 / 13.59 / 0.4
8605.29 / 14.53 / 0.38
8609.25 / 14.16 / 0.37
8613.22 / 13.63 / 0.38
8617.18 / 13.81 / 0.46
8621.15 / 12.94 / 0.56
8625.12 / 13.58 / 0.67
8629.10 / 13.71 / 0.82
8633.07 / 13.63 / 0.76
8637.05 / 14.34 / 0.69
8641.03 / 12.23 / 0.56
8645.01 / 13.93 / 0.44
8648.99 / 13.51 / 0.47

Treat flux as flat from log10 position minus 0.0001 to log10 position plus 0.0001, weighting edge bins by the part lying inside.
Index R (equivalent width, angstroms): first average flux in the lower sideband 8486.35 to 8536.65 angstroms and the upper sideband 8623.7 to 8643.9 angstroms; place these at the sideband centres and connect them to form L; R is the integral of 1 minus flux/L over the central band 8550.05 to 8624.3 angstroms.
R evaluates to 1.8 angstroms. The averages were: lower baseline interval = 14.9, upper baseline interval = 13.5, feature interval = 13.7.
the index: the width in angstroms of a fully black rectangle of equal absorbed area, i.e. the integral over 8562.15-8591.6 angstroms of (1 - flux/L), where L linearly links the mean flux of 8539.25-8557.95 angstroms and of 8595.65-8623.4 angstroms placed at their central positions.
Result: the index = 0.70 angstroms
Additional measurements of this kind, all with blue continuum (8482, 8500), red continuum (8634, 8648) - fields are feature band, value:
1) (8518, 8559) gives 0.09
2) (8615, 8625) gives 0.21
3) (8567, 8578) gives 0.40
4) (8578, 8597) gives 0.59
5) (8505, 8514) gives -0.13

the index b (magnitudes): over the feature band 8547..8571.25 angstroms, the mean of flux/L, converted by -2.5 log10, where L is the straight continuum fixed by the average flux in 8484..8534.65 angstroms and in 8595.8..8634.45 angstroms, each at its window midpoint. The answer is 0.034 mag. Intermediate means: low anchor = 14.9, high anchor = 13.7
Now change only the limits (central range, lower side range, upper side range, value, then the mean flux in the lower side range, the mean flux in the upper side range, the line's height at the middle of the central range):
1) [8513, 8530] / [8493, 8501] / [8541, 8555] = -0.024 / 15.1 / 14.1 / 14.6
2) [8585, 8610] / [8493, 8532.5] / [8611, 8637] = 0.014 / 15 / 13.6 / 13.9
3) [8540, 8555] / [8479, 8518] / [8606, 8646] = 0.028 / 15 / 13.6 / 14.4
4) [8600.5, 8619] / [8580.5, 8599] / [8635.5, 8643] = -0.042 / 13.6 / 13.2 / 13.4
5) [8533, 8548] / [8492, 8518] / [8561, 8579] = -0.016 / 15.1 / 13.6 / 14.3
